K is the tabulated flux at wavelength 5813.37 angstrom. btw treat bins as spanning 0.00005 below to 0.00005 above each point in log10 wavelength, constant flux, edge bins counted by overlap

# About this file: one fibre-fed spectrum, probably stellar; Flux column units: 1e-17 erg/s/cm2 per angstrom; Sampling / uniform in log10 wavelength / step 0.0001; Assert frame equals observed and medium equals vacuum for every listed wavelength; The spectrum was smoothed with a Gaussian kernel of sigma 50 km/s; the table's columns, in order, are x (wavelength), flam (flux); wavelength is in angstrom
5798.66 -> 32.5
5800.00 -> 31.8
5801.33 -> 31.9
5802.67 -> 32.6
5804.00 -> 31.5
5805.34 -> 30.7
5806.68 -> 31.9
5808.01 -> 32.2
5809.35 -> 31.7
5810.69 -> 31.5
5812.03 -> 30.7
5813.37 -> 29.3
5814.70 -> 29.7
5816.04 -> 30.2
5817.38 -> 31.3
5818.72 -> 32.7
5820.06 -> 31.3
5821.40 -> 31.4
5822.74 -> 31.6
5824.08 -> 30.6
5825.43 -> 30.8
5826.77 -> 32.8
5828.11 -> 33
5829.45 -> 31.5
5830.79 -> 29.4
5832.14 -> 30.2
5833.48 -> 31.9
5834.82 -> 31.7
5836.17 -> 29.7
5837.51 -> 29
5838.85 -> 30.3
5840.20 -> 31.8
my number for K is 29.3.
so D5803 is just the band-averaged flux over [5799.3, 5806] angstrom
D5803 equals 31.7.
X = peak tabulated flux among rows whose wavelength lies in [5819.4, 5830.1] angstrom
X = 33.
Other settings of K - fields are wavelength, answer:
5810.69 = 31.5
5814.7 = 29.7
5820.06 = 31.3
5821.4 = 31.4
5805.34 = 30.7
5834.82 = 31.7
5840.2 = 31.8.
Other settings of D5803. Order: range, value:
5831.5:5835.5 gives 31.3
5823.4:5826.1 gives 30.6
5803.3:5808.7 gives 31.6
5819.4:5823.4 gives 31.4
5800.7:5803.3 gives 32.2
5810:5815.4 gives 30.3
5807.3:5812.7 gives 31.5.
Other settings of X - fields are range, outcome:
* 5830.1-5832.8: 30.2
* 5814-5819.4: 32.7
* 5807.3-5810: 32.2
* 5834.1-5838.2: 31.7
